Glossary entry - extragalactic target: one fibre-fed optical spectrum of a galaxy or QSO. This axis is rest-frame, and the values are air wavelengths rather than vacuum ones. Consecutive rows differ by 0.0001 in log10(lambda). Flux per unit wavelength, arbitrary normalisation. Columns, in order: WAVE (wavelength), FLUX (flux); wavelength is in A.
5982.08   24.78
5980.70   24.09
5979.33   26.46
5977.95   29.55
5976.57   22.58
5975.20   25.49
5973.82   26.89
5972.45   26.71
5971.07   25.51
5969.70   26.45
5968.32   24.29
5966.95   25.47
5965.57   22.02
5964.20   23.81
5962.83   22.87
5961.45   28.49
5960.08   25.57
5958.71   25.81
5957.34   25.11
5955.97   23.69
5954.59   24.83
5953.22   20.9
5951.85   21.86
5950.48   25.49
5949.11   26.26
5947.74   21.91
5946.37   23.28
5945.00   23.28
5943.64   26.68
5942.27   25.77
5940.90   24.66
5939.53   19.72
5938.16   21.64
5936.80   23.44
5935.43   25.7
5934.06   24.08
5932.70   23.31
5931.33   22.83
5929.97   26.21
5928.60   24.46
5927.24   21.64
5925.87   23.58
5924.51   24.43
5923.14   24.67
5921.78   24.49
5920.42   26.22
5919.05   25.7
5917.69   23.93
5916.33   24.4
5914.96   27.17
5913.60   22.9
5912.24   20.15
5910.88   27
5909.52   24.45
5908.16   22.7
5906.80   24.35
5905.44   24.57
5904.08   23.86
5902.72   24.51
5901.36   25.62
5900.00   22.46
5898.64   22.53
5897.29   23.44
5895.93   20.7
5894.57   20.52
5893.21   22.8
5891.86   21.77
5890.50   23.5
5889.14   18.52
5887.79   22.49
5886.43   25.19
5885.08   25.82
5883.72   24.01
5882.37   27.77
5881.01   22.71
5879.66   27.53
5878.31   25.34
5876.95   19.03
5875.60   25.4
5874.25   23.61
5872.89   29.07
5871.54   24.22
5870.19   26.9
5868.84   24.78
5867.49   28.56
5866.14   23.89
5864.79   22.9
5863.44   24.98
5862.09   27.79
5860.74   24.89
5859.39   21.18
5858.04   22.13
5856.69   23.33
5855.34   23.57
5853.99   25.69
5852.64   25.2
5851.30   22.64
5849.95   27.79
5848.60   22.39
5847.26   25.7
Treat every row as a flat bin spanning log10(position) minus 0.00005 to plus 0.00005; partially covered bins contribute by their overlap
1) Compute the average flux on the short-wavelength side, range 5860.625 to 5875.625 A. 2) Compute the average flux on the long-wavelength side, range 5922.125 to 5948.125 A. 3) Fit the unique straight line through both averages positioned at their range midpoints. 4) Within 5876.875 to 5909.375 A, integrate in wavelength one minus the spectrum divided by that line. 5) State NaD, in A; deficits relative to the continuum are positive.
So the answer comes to 1.9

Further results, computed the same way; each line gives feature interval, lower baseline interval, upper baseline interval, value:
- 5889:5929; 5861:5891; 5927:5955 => 1.0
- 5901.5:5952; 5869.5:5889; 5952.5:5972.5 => 1.2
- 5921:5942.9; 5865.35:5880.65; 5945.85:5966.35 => 0.6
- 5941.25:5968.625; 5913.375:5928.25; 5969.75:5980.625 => 1.2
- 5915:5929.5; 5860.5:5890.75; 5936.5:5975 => 0.0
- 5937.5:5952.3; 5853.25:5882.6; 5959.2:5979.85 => 0.9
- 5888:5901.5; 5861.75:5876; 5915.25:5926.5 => 1.7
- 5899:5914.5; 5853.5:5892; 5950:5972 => 0.3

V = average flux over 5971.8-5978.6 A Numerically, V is 26.2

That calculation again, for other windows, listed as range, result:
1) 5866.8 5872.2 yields 26.1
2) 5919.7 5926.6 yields 24.6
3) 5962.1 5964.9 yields 23.4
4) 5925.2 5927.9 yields 22.6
